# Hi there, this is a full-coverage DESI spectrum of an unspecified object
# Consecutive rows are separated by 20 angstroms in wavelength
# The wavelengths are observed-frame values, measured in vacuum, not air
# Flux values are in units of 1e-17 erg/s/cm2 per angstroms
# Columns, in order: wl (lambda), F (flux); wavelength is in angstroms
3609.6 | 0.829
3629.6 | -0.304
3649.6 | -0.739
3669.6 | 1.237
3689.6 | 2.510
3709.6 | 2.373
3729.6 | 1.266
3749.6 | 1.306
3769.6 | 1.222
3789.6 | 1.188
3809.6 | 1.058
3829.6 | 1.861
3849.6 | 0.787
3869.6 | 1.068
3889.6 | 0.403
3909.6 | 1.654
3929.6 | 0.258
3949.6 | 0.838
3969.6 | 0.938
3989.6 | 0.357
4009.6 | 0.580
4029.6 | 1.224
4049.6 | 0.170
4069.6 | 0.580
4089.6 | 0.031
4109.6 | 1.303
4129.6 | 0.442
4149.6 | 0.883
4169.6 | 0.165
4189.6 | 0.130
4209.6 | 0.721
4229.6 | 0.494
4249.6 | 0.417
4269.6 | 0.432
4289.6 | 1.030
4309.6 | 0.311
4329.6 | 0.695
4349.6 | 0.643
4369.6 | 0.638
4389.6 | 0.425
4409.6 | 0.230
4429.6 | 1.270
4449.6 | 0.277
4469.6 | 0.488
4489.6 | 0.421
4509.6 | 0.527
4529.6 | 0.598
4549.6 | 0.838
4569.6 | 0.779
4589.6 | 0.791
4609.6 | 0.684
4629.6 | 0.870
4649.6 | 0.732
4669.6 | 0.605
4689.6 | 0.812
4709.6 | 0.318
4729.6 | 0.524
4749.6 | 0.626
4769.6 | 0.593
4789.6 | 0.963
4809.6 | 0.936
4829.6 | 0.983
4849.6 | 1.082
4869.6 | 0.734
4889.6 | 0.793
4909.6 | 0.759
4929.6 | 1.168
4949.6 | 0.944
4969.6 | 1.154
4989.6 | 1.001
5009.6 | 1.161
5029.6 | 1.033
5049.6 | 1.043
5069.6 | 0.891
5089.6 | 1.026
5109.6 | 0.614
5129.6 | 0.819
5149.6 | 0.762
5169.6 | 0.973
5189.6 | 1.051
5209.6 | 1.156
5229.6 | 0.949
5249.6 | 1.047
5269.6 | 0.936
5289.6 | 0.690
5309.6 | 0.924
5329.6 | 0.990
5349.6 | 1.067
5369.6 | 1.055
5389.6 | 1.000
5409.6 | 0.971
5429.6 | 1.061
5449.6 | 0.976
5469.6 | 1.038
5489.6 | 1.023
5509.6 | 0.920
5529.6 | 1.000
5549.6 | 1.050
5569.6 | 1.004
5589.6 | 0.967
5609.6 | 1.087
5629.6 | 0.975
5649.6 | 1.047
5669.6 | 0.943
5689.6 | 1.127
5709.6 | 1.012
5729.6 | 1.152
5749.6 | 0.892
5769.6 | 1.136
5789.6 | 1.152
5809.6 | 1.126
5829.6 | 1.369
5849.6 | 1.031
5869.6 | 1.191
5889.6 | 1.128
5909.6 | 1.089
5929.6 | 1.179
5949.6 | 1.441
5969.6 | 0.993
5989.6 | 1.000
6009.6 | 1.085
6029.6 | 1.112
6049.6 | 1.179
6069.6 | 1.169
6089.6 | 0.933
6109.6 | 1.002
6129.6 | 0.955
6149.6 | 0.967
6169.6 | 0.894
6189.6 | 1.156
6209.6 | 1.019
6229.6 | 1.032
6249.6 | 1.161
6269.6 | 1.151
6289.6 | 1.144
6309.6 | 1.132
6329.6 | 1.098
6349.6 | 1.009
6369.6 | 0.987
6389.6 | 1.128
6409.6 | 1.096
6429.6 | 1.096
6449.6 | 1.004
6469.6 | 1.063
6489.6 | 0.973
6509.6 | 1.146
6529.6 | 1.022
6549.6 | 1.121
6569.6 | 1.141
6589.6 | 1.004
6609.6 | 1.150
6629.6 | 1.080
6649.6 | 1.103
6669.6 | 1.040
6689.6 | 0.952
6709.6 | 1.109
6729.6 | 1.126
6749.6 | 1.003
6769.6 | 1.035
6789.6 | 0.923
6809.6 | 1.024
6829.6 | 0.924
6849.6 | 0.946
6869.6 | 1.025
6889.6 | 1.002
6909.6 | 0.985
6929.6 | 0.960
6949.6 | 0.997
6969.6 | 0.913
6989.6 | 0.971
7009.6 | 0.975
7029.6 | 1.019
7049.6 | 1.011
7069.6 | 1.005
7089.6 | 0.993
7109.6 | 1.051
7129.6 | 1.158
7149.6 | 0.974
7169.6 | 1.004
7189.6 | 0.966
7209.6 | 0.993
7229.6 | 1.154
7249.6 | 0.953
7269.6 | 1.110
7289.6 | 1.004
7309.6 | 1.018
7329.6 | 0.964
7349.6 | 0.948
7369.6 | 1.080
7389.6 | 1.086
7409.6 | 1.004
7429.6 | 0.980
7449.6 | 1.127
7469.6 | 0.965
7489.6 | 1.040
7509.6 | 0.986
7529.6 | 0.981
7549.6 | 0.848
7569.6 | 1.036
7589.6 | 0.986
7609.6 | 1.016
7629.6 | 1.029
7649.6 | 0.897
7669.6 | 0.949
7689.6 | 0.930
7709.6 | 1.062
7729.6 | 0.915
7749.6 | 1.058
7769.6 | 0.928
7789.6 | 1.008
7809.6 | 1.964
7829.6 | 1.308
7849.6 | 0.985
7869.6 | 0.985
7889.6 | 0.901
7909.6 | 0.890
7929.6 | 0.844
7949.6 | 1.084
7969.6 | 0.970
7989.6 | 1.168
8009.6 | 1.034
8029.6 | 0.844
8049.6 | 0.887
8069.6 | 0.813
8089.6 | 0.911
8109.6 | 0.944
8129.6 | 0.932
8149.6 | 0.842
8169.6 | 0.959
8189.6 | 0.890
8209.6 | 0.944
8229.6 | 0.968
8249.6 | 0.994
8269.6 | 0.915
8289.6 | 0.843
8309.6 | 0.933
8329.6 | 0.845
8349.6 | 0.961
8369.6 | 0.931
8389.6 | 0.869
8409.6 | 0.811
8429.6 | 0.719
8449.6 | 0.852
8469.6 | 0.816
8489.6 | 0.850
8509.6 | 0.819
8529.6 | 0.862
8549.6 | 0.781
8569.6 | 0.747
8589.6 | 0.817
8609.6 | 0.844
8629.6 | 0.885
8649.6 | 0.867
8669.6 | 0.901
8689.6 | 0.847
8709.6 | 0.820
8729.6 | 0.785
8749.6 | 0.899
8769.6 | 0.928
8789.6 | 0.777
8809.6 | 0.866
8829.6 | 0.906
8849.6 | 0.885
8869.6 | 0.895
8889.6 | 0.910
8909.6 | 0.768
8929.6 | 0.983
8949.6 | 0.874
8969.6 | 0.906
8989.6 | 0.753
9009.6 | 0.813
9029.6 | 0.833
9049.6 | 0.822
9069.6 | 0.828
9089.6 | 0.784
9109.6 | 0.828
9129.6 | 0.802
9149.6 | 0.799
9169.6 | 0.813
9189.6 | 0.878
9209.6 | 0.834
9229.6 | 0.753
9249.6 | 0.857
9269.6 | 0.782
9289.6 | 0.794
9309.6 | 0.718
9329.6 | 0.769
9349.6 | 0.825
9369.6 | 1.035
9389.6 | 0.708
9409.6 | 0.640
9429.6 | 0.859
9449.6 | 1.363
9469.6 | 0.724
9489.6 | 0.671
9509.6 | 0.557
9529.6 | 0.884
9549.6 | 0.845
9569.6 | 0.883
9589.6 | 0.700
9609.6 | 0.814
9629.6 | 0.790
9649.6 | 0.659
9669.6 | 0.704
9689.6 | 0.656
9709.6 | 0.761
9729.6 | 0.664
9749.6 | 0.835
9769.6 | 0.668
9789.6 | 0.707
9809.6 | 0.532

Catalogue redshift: 0.189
